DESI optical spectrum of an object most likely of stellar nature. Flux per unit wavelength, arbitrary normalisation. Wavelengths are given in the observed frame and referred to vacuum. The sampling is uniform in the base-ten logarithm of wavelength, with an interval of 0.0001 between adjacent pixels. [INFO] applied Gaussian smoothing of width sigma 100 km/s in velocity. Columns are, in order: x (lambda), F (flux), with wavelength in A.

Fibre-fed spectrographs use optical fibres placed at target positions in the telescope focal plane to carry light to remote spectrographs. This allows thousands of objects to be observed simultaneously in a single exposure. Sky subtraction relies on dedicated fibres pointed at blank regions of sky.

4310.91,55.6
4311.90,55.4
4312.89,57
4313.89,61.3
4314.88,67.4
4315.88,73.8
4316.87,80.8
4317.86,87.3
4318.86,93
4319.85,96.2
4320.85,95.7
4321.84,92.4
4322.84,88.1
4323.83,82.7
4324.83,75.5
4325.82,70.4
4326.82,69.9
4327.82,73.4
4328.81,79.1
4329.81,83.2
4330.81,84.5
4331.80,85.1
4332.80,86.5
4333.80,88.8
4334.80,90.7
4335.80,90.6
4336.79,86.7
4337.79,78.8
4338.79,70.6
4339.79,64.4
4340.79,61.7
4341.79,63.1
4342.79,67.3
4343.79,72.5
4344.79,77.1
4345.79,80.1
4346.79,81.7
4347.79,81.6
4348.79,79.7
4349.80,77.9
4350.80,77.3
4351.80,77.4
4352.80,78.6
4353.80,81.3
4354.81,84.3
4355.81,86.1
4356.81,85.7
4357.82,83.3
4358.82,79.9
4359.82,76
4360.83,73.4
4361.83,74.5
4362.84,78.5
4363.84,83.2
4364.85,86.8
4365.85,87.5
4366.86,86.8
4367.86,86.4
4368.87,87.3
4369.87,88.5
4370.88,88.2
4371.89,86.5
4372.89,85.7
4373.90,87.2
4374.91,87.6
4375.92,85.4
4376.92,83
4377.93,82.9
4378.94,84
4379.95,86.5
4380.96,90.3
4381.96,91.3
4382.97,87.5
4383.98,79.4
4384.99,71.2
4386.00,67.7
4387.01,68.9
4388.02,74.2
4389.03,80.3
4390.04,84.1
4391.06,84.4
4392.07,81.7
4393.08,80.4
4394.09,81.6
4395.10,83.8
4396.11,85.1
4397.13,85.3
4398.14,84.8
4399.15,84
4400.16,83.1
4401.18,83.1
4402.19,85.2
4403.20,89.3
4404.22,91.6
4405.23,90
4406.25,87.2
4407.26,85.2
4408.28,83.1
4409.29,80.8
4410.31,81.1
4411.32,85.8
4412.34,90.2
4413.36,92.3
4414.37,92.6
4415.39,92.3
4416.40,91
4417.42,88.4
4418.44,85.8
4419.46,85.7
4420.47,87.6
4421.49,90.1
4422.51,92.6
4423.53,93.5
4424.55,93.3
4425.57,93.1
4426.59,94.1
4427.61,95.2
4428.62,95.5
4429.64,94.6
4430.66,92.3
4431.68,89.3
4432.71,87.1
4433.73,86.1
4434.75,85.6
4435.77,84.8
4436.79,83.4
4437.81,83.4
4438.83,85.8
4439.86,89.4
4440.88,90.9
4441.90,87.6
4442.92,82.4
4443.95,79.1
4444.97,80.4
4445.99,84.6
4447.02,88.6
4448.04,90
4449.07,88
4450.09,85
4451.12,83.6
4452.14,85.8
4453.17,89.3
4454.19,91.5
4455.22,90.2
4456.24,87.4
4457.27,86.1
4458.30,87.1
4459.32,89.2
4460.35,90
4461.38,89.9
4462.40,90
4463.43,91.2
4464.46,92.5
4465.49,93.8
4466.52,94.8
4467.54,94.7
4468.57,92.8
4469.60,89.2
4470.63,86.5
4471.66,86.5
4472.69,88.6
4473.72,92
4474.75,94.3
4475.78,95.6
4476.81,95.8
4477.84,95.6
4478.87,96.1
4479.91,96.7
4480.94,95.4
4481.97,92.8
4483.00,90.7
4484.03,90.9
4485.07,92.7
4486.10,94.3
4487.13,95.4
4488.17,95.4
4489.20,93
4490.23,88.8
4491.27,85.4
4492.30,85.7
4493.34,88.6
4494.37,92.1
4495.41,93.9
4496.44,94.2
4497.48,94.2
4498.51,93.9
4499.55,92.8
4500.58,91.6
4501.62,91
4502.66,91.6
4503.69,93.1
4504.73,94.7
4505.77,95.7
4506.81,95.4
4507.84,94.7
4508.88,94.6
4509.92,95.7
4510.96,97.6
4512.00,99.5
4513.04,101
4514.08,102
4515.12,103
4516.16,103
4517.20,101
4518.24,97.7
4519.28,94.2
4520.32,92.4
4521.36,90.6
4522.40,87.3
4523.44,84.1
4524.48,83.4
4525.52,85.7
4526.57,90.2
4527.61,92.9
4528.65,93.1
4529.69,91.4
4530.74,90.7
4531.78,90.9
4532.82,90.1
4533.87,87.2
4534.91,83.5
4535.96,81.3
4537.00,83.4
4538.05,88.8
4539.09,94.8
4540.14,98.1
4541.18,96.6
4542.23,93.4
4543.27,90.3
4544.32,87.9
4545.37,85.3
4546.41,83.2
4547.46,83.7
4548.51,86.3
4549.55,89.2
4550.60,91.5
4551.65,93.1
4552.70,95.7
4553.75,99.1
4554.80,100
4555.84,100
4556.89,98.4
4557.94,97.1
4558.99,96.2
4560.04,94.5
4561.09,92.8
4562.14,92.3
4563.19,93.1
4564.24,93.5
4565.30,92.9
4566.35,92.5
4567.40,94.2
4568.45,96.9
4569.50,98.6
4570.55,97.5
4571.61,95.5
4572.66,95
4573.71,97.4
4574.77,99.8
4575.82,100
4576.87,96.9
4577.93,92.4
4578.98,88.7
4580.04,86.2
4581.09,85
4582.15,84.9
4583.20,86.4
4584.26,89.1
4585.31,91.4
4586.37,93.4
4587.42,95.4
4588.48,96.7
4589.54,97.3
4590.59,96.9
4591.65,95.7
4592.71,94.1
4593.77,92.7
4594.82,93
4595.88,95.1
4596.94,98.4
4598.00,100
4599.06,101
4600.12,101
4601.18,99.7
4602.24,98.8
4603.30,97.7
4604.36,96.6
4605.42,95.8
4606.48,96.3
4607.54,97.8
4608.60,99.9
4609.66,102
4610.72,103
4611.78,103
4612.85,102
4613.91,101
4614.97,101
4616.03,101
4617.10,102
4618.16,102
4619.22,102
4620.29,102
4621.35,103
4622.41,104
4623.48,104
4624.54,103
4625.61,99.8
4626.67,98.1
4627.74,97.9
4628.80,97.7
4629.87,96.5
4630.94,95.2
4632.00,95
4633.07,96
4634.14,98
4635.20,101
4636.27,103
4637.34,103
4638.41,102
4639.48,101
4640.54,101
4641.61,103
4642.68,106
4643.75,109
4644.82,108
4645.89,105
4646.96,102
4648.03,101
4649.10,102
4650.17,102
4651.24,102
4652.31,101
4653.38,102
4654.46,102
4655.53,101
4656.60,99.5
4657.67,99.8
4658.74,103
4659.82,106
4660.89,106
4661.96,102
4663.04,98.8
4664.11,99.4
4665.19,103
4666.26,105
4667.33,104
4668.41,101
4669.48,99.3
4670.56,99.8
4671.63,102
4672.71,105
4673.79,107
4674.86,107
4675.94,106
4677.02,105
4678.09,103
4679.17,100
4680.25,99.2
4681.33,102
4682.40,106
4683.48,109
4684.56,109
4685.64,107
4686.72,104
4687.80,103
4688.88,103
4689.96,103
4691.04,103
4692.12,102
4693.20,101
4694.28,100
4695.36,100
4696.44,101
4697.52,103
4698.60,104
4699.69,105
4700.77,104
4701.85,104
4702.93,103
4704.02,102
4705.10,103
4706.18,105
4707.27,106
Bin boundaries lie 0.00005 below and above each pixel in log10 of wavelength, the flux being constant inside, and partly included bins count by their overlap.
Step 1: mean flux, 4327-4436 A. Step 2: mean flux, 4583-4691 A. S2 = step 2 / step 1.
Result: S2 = 1.20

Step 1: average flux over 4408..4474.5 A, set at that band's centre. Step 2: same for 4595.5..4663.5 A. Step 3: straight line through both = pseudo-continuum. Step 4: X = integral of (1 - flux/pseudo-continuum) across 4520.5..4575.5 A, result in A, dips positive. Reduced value 2.13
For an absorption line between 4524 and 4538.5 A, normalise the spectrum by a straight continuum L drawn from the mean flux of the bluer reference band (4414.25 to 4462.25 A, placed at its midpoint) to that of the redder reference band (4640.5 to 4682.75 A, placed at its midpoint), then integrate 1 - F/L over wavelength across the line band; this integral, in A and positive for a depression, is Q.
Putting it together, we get 1.0 A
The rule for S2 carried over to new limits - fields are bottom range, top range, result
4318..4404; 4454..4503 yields 1.12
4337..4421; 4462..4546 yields 1.12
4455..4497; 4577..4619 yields 1.05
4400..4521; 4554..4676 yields 1.09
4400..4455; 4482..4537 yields 1.05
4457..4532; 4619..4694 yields 1.10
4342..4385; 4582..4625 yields 1.19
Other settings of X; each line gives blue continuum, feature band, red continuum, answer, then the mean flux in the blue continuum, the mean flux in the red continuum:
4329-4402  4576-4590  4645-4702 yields 0.8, 81.5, 103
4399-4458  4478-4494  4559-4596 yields -0.4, 87.9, 93.7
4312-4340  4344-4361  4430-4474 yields 0.4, 80.3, 88.1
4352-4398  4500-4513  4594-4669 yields -0.4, 82.7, 101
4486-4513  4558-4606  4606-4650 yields 1.8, 93.3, 101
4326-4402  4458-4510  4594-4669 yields -1.4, 81.1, 101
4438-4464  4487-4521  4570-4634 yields -1.4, 87.3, 97.2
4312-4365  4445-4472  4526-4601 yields -0.8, 79.1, 93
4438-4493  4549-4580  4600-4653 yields 0.5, 89.9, 101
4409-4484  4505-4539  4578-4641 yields 0.3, 89.6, 97.7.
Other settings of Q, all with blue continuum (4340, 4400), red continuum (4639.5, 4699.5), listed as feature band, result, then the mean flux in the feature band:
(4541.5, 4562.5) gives 0.42 A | 92.6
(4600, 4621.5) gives -0.34 A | 100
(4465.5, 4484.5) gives -0.85 A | 92.8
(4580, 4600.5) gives 0.73 A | 93.8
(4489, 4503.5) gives -0.14 A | 91.2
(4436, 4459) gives 0.11 A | 86.4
